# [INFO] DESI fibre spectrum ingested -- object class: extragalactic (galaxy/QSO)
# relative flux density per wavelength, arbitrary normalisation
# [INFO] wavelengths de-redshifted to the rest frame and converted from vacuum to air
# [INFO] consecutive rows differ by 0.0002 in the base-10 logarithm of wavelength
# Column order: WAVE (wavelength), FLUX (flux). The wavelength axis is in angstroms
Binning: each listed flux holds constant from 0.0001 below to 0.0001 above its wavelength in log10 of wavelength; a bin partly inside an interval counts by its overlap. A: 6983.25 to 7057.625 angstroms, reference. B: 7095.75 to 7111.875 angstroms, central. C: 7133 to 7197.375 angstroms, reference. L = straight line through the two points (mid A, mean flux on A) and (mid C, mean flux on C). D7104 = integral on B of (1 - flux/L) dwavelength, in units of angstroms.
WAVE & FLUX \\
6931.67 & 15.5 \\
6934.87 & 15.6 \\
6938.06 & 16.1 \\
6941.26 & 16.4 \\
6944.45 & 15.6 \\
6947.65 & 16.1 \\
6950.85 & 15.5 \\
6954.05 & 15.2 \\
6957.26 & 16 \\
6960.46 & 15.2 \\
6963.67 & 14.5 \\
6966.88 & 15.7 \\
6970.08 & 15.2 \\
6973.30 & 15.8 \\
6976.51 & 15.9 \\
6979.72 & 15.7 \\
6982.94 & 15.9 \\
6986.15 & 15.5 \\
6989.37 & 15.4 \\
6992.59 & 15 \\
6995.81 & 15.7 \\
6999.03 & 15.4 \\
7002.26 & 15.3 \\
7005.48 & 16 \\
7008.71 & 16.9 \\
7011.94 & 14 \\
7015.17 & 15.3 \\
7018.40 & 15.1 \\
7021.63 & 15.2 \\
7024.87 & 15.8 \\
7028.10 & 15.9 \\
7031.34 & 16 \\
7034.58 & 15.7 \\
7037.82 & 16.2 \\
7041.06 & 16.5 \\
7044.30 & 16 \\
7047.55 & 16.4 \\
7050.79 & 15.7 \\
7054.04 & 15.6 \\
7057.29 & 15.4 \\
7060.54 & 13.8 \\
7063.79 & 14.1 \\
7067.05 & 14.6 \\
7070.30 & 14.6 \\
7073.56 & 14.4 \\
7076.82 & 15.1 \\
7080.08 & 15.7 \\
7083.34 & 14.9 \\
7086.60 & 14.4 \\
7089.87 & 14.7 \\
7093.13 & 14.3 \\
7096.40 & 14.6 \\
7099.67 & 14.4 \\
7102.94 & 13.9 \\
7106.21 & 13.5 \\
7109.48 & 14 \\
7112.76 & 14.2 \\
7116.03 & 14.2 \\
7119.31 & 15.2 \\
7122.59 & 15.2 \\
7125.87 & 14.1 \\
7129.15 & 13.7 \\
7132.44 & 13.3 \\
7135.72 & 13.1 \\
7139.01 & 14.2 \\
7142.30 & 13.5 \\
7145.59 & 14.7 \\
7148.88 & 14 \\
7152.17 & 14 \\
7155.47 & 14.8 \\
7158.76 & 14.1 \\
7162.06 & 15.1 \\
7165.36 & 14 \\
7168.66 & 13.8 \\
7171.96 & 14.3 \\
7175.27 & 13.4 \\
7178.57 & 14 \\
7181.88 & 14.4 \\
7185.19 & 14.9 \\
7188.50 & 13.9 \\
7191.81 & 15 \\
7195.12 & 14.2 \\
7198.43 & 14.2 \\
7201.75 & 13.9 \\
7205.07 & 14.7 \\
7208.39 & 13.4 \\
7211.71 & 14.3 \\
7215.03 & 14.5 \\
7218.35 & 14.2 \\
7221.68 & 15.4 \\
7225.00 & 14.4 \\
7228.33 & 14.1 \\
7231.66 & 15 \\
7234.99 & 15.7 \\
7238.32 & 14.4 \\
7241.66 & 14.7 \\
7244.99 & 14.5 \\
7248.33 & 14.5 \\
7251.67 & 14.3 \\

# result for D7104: 0.8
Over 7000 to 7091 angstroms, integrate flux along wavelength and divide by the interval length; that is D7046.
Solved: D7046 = 15.3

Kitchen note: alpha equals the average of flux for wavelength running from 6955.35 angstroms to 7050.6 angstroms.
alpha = 15.6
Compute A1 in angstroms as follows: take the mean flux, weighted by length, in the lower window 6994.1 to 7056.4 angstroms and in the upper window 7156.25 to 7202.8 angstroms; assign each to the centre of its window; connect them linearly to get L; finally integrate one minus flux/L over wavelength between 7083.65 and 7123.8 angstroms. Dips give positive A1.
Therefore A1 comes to 1.5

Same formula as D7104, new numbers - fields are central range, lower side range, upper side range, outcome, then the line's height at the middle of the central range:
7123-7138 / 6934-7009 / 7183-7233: 1.1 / 14.8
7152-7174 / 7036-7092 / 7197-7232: 0.5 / 14.6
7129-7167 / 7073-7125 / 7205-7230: 1.1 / 14.5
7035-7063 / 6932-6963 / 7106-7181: -1.5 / 14.9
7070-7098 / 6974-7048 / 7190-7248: 0.9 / 15.3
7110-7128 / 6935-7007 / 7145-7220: 0.2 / 14.7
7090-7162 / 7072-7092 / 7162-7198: 2.0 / 14.6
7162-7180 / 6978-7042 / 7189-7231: 0.7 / 14.6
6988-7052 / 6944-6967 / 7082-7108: -3.2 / 14.9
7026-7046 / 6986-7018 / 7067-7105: -1.2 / 15.1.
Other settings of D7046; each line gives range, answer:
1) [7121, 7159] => 14.1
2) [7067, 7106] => 14.6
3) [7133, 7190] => 14.1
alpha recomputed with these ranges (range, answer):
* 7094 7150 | 14.1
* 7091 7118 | 14.2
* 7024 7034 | 15.9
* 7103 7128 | 14.3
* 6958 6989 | 15.5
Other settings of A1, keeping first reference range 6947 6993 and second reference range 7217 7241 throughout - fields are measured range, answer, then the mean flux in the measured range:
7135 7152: 1.2 angstroms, 14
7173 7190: 0.9 angstroms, 14.1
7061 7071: 0.6 angstroms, 14.3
